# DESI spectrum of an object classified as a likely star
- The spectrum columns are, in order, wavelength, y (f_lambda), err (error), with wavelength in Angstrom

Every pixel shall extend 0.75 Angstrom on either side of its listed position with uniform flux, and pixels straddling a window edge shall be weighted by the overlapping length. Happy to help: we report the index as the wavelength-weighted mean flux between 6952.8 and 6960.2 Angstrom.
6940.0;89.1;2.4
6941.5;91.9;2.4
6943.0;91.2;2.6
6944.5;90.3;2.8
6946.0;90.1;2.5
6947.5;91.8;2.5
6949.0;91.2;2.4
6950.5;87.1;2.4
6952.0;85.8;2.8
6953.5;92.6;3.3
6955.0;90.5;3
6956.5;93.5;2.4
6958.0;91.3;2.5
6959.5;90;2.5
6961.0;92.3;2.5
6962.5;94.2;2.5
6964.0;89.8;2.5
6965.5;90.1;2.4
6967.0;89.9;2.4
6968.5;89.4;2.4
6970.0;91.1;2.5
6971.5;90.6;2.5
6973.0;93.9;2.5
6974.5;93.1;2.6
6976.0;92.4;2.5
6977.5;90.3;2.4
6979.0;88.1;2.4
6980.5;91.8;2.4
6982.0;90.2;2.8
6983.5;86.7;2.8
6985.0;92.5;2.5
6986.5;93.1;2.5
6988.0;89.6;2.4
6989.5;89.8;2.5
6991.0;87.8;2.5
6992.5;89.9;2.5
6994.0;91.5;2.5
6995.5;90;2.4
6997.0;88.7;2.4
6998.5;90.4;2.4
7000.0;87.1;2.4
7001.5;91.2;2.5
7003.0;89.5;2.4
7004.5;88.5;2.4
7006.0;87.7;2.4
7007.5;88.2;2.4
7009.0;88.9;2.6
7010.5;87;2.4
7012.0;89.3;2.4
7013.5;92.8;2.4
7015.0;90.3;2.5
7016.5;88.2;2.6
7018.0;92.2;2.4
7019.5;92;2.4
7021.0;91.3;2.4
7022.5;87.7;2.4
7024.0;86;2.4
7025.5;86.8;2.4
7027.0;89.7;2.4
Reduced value 91.6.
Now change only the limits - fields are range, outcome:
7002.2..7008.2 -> 88.5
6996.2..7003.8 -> 89.4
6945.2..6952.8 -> 89.2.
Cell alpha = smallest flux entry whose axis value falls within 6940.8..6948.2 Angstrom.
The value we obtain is 90.1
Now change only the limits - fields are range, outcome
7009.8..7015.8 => 87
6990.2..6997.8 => 87.8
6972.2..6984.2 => 86.7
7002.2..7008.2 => 87.7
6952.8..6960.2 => 90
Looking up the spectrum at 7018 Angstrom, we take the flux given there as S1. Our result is 92.2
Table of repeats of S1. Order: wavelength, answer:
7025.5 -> 86.8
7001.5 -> 91.2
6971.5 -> 90.6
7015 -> 90.3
